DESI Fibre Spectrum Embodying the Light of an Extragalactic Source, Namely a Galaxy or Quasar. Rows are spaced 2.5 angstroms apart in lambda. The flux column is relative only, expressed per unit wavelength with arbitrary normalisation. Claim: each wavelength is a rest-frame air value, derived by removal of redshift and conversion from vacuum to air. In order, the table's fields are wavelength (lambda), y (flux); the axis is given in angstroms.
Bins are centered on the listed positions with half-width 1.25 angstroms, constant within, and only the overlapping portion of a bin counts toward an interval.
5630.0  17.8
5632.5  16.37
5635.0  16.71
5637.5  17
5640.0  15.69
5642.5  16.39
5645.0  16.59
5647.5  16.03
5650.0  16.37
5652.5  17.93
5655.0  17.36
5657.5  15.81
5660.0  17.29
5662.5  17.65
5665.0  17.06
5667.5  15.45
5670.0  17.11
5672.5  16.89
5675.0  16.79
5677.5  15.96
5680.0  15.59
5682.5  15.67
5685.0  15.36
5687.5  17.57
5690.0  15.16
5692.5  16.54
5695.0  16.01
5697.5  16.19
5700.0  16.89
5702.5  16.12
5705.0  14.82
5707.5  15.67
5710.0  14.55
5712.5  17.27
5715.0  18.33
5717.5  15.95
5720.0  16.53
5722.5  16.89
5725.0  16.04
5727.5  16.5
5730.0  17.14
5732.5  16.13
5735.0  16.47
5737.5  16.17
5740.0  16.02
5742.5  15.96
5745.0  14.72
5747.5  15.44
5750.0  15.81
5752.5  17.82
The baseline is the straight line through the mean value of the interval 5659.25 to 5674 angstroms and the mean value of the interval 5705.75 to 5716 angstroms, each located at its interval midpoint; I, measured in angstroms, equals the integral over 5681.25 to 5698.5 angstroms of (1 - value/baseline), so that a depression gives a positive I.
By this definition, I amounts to 0.5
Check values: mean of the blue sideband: 16.9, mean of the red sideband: 16.3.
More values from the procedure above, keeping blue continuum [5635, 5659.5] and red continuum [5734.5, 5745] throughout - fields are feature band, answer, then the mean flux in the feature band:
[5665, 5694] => 0.3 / 16.2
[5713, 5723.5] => -0.5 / 17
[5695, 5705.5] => 0.1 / 16.1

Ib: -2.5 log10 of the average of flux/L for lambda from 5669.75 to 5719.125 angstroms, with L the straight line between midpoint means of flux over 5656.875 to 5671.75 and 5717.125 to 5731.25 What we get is 0.03 mag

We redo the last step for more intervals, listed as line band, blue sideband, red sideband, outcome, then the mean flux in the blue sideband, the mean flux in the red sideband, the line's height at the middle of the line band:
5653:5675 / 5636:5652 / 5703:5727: -0.03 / 16.4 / 16.2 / 16.4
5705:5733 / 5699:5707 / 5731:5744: -0.03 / 15.9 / 16.1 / 16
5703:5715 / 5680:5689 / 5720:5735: 0.03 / 16.1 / 16.5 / 16.3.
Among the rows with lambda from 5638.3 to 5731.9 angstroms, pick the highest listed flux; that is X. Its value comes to 18.33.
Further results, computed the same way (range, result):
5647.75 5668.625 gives 17.93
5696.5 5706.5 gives 16.89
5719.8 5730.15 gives 17.14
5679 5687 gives 15.67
